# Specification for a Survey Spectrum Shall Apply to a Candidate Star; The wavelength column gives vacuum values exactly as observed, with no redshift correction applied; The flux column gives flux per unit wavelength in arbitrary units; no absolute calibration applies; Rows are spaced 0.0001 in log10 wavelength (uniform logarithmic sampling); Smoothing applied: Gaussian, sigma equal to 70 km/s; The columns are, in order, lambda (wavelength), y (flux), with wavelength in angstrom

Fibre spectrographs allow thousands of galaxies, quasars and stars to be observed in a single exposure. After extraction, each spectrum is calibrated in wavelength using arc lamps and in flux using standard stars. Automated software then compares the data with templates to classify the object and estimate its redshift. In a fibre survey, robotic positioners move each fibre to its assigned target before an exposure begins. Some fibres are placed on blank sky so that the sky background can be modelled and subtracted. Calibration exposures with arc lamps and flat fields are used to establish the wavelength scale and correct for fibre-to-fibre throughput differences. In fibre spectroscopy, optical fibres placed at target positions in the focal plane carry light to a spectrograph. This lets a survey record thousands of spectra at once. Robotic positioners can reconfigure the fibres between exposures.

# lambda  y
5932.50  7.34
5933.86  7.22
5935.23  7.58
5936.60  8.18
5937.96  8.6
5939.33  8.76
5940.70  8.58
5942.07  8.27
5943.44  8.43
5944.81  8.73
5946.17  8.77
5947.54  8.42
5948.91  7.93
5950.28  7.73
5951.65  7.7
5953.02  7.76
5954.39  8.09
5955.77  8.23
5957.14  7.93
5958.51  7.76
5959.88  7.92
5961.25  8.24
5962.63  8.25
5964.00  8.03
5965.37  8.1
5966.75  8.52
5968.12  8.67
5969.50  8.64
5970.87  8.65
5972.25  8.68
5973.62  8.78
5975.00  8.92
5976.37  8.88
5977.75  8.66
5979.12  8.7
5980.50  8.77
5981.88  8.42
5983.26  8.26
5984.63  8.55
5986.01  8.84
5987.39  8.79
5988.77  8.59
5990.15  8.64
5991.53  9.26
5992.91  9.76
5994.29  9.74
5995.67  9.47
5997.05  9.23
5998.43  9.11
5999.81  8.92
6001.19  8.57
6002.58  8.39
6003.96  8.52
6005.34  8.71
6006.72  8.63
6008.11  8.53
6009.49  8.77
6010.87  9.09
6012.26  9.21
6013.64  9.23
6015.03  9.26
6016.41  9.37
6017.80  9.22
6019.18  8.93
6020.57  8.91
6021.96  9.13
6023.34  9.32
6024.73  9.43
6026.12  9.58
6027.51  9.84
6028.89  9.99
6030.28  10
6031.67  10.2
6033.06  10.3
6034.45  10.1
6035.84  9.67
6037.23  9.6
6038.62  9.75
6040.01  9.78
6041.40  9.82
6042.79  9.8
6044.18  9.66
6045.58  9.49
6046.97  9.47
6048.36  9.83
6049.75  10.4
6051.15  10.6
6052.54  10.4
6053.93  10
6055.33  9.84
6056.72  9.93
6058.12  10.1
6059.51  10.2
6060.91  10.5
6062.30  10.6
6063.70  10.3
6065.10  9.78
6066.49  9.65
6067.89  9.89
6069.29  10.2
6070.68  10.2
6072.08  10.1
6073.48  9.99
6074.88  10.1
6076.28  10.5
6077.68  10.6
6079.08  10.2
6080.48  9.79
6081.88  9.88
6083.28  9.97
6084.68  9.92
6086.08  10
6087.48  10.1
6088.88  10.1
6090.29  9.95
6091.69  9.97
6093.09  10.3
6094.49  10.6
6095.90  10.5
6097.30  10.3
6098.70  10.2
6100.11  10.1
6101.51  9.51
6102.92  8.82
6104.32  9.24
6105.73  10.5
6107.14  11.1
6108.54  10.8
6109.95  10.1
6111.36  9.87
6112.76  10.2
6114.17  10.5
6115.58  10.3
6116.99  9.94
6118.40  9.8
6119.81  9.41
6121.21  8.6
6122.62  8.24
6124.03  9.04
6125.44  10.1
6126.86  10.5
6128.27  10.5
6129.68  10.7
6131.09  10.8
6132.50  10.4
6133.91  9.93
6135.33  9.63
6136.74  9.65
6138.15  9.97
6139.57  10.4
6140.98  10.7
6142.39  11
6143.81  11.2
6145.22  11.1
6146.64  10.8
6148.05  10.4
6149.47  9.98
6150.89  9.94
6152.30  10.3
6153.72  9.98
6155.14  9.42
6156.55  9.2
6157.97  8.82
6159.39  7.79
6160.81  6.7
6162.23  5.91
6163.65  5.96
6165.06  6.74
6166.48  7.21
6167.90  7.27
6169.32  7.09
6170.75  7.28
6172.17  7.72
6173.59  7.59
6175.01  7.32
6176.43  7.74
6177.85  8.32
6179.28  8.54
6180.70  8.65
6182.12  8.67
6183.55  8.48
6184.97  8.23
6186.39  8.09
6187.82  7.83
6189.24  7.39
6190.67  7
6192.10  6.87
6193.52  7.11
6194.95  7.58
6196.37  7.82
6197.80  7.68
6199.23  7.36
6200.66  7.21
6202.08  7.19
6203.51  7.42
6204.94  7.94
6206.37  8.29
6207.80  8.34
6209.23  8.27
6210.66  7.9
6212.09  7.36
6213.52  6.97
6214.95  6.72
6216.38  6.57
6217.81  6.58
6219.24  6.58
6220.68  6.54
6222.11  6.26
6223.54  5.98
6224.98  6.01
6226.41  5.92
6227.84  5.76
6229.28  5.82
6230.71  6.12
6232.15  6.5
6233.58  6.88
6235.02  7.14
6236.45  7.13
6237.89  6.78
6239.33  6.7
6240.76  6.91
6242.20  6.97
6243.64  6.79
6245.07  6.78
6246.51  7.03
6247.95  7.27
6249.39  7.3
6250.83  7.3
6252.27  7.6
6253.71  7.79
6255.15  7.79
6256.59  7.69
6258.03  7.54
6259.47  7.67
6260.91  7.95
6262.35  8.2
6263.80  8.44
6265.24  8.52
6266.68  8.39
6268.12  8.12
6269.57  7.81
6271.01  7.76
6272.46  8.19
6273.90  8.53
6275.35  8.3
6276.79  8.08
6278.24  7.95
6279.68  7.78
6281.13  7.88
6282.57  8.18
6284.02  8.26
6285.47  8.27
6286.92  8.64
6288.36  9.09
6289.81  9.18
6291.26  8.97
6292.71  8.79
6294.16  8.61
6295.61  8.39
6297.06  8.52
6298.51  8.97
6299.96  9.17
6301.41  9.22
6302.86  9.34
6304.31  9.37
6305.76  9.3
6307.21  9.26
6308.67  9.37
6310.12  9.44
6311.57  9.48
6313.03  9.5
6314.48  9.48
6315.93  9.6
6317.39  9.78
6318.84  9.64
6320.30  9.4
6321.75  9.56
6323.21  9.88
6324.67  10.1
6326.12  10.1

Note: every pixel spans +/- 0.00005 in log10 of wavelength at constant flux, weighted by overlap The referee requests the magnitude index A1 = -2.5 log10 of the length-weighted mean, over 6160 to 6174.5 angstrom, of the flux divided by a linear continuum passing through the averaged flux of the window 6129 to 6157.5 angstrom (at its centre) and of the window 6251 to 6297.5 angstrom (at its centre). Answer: 0.38 mag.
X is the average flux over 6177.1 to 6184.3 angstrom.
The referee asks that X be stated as 8.52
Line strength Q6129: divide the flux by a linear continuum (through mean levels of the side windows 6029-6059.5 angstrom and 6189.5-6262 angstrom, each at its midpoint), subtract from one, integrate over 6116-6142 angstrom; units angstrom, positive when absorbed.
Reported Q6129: -4.0 angstrom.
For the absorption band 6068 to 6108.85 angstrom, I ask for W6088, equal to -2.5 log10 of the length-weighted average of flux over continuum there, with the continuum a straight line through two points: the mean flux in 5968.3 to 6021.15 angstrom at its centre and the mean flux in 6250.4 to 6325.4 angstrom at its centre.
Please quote -0.15 mag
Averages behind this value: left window 8.88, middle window 10.1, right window 8.66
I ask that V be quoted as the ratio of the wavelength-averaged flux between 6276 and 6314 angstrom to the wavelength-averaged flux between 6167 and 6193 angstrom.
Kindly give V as 1.13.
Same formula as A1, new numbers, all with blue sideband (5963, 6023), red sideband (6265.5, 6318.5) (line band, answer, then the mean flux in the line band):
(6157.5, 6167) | 0.25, 6.97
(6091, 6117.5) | -0.15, 10.2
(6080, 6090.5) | -0.13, 9.97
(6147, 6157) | -0.13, 9.94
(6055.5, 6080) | -0.15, 10.2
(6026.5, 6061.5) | -0.13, 9.97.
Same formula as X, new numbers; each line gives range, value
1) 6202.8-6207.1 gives 7.88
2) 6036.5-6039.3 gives 9.68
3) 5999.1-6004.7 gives 8.6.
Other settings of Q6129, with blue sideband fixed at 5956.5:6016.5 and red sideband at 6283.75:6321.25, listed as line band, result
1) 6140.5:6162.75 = -1.6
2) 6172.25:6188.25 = 1.5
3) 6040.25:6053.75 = -1.7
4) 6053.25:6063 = -1.5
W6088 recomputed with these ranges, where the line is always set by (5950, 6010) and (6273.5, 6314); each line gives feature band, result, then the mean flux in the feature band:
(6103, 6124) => -0.14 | 9.84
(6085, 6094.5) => -0.17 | 10.1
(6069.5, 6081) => -0.18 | 10.2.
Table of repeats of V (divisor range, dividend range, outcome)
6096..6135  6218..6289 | 0.74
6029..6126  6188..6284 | 0.74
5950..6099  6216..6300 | 0.81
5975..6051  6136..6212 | 0.90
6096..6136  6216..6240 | 0.64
